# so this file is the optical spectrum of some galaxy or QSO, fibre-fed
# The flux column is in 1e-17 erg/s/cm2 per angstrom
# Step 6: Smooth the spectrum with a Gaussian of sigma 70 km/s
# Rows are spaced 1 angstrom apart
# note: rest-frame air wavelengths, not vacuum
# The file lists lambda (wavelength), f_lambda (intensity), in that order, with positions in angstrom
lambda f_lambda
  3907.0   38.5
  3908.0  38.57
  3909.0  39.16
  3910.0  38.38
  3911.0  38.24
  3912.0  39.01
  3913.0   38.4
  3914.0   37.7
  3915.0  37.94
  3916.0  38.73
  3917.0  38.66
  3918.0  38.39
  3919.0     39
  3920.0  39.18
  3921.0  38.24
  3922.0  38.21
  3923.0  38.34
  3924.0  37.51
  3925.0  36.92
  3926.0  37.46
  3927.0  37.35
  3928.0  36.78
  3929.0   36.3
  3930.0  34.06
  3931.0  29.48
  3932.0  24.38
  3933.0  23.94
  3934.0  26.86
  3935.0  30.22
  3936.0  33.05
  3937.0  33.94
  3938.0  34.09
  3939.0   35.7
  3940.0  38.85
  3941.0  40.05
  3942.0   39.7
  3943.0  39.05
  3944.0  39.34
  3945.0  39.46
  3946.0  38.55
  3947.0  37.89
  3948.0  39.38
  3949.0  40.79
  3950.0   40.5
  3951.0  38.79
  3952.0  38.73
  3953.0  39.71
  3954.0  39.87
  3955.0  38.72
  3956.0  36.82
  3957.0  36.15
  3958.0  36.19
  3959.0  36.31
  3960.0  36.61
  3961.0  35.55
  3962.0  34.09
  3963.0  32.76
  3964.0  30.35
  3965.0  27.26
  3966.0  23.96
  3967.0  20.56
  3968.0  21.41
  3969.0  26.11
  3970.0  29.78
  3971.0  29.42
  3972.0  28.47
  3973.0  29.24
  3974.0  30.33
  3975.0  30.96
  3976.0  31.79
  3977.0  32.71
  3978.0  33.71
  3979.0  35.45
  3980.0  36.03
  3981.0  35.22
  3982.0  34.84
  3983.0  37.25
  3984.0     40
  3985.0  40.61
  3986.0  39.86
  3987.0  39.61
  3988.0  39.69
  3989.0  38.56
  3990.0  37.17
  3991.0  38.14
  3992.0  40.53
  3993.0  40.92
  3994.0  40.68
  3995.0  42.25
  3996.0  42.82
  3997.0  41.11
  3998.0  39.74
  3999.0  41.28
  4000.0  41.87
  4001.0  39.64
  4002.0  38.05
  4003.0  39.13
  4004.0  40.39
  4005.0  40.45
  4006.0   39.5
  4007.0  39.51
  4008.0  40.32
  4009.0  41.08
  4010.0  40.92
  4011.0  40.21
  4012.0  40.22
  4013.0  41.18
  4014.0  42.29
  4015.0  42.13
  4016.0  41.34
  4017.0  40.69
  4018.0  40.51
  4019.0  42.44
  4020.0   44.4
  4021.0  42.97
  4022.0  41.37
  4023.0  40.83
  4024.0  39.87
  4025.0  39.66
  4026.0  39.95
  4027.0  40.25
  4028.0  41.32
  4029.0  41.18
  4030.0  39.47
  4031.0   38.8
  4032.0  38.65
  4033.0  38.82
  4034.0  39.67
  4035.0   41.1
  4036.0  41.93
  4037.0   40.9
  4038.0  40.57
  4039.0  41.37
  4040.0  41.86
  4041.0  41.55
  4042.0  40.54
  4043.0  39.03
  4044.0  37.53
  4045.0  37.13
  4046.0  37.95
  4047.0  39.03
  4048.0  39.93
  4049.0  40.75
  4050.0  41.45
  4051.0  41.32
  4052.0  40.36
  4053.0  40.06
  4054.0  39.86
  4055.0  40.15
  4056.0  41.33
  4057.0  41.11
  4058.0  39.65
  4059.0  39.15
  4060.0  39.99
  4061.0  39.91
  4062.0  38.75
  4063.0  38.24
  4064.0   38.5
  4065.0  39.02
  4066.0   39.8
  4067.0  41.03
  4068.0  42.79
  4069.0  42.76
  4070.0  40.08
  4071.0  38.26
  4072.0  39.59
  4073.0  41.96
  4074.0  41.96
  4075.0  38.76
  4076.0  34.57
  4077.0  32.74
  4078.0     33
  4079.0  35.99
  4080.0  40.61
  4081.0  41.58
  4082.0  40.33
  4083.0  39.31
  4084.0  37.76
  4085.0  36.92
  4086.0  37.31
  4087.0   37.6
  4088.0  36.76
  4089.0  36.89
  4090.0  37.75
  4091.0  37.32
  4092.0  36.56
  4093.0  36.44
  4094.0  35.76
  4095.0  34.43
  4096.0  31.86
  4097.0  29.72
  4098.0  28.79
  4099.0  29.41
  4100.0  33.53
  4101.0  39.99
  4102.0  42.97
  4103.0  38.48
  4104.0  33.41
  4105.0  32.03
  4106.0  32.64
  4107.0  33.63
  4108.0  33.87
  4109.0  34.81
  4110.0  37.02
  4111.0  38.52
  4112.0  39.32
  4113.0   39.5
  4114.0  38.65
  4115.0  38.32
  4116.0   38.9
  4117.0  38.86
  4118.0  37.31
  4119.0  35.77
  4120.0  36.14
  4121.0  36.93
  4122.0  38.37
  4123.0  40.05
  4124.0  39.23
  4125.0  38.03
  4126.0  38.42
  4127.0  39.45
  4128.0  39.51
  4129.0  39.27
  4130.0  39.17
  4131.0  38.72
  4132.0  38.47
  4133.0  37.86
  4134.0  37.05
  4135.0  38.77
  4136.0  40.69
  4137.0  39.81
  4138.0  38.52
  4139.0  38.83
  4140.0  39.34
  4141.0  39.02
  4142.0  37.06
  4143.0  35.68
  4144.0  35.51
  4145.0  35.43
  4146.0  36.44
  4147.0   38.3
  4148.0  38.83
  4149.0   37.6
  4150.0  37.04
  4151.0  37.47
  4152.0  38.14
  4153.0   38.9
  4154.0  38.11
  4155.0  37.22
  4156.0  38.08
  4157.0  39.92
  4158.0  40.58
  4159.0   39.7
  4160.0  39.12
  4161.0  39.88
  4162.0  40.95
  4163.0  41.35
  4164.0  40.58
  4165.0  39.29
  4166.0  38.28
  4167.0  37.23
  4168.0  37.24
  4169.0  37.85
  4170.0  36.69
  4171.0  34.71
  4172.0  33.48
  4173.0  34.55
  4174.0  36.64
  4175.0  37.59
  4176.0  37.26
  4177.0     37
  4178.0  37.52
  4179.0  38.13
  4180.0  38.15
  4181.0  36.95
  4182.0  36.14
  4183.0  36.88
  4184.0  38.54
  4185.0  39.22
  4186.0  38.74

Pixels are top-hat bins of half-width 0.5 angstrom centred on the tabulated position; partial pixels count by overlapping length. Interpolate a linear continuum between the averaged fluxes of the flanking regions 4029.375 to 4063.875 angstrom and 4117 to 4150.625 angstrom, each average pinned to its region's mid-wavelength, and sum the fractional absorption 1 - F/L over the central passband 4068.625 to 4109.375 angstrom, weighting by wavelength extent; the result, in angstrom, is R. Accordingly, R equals 2.6 angstrom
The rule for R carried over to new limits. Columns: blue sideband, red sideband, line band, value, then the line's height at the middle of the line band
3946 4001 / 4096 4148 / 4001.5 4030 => -3.63 angstrom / 36.2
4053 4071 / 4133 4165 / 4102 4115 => 0.96 angstrom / 39.2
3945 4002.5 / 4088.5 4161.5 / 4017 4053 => -3.89 angstrom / 36.5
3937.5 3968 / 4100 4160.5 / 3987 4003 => -1.63 angstrom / 36.4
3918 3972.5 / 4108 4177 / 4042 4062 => -1.77 angstrom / 36.5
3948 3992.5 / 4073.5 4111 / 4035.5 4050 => -1.88 angstrom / 35.5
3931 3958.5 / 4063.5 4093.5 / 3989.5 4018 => -2.52 angstrom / 37.2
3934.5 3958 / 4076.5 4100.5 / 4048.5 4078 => -2.90 angstrom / 36.1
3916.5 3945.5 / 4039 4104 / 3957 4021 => 0.03 angstrom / 36.8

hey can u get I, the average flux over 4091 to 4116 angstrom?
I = 35.5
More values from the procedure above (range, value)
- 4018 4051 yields 40.4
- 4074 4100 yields 36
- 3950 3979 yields 32.6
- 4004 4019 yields 40.8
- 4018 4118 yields 38.6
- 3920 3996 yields 35.3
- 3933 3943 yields 34.4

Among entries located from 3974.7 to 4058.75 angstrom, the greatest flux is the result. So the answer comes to 44.4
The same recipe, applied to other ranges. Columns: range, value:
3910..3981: 40.79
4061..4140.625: 42.97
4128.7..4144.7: 40.69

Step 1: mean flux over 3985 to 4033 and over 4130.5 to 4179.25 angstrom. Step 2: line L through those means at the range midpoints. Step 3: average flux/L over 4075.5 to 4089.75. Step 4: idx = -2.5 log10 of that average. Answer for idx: 0.06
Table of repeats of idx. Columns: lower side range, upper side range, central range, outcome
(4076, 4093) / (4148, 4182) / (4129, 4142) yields -0.03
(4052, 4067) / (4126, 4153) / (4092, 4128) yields 0.07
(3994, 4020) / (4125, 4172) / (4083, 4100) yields 0.12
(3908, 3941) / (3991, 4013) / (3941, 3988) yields 0.10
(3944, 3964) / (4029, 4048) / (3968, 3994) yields 0.10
